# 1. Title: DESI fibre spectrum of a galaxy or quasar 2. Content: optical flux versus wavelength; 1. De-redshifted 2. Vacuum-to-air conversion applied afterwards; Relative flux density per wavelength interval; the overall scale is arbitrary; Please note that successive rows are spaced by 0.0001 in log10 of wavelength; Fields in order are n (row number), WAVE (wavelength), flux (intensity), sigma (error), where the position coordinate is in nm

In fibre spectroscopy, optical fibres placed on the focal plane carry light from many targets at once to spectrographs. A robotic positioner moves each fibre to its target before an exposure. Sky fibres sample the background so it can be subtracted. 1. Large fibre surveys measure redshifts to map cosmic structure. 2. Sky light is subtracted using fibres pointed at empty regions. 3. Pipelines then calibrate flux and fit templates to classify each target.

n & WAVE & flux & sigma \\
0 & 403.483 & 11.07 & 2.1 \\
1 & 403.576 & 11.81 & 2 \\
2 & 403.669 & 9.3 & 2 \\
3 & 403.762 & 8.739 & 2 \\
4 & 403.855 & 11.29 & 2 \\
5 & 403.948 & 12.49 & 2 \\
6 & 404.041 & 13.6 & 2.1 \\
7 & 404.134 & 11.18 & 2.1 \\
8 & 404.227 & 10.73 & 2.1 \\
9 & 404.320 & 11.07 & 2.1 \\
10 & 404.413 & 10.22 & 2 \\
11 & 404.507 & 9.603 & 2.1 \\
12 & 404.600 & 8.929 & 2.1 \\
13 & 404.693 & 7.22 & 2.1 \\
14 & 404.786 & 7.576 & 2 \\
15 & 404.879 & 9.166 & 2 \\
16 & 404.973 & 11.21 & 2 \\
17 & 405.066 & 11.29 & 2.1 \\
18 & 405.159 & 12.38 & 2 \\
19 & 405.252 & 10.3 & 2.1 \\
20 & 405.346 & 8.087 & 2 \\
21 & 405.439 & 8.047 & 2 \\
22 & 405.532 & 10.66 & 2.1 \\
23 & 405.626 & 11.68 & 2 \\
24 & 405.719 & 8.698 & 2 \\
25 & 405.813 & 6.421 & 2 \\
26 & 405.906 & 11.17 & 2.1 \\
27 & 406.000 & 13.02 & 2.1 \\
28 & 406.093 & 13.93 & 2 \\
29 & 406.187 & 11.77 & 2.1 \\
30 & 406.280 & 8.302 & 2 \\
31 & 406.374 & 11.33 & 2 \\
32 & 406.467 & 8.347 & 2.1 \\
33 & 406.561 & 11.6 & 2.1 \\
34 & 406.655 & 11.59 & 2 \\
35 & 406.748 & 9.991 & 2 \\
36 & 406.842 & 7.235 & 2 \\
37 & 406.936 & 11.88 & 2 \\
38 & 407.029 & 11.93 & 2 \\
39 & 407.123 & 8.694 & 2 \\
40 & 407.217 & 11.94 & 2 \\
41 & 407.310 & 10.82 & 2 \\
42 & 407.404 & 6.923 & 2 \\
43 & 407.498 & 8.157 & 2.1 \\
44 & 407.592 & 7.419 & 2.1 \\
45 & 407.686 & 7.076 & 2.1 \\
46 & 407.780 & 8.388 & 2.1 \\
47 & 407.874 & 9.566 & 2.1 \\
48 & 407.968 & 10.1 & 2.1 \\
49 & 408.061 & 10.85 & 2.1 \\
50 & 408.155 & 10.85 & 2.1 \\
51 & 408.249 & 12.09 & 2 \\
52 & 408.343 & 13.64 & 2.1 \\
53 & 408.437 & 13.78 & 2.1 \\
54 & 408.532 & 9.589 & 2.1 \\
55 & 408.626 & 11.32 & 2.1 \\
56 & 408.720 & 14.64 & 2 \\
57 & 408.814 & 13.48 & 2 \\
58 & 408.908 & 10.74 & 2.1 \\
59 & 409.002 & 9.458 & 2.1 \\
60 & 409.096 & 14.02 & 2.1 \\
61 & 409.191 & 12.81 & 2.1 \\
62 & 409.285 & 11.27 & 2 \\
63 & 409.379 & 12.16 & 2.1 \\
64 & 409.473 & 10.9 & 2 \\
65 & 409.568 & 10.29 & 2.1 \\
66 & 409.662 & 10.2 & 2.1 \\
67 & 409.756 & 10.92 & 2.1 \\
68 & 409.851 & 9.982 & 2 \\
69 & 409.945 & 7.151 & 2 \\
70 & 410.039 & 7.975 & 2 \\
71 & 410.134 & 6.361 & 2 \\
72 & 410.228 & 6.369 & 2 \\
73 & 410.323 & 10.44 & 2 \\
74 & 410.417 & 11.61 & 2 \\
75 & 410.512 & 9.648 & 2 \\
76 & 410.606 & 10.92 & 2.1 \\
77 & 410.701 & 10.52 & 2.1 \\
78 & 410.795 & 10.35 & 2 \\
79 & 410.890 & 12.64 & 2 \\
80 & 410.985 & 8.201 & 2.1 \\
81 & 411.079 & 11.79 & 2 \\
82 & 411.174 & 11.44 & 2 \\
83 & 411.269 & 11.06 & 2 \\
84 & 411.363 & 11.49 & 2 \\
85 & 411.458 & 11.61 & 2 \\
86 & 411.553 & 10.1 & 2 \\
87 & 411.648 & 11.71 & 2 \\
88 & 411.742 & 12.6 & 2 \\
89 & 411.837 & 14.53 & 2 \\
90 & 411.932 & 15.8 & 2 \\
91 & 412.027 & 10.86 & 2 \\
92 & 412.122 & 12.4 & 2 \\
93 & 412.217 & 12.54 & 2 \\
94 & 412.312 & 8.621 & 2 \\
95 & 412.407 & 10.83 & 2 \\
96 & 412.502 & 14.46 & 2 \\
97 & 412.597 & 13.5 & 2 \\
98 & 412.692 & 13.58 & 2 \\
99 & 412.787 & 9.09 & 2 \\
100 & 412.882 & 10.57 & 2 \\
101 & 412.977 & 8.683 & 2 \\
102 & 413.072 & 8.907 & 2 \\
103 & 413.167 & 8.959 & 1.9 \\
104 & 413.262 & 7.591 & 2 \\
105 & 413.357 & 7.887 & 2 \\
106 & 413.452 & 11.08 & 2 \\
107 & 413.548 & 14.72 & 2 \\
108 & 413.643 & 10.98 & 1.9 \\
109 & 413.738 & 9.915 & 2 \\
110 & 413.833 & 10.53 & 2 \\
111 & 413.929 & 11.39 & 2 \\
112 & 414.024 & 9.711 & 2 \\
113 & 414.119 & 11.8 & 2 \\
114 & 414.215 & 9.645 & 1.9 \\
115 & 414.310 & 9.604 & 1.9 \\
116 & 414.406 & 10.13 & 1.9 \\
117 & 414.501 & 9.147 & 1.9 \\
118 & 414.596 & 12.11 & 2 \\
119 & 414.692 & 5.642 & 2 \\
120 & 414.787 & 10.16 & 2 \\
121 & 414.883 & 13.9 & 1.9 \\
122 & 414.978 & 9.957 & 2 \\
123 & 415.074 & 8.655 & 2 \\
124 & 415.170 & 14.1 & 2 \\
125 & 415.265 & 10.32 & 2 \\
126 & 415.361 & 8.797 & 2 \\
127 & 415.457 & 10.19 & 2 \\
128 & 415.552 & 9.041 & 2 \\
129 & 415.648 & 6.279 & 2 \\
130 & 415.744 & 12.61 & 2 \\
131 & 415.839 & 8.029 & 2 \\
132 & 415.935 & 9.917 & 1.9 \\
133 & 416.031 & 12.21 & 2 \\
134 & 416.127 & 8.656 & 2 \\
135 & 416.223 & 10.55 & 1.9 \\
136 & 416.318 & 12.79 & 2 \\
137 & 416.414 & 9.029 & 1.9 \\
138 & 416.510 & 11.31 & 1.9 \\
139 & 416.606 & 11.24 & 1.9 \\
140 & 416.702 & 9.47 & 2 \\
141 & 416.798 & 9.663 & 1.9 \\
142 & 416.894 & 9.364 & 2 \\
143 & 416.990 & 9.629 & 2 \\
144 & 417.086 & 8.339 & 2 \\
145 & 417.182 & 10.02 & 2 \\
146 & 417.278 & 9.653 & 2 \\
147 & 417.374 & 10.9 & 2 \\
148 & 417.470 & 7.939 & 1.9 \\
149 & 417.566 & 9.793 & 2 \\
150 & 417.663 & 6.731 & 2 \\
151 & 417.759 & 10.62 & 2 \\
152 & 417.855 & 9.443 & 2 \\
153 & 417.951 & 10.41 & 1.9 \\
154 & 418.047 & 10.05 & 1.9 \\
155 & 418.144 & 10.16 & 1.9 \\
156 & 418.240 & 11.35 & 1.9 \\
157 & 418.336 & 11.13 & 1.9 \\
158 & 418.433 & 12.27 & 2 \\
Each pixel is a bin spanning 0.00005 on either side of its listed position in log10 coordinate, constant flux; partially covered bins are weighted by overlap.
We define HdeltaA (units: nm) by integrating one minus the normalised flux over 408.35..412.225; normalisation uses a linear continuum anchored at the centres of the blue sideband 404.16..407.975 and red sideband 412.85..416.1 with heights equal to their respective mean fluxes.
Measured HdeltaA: -0.447 nm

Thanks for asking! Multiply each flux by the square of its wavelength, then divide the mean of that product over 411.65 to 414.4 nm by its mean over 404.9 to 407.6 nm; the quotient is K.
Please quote 1.12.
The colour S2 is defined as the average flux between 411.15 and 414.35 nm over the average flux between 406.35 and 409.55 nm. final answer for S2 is 1.04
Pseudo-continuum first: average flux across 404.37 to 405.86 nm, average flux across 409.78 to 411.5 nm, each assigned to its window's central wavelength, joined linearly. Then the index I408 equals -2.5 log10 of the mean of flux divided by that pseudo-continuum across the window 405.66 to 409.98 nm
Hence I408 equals -0.09 mag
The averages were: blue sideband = 9.46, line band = 10.6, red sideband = 9.98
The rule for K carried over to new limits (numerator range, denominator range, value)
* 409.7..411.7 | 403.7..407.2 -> 1.01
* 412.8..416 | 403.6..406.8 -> 1.02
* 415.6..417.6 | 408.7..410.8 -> 0.97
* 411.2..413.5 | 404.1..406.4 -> 1.14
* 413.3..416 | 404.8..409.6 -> 1.00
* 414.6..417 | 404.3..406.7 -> 1.05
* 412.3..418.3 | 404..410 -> 1.01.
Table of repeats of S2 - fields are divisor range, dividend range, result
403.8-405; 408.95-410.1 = 1.02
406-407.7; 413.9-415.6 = 1.01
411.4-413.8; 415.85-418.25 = 0.88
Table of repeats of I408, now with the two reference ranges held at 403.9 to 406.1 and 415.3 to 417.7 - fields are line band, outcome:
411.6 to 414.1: -0.14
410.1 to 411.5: -0.04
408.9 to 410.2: -0.02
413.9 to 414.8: -0.01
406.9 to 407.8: 0.10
